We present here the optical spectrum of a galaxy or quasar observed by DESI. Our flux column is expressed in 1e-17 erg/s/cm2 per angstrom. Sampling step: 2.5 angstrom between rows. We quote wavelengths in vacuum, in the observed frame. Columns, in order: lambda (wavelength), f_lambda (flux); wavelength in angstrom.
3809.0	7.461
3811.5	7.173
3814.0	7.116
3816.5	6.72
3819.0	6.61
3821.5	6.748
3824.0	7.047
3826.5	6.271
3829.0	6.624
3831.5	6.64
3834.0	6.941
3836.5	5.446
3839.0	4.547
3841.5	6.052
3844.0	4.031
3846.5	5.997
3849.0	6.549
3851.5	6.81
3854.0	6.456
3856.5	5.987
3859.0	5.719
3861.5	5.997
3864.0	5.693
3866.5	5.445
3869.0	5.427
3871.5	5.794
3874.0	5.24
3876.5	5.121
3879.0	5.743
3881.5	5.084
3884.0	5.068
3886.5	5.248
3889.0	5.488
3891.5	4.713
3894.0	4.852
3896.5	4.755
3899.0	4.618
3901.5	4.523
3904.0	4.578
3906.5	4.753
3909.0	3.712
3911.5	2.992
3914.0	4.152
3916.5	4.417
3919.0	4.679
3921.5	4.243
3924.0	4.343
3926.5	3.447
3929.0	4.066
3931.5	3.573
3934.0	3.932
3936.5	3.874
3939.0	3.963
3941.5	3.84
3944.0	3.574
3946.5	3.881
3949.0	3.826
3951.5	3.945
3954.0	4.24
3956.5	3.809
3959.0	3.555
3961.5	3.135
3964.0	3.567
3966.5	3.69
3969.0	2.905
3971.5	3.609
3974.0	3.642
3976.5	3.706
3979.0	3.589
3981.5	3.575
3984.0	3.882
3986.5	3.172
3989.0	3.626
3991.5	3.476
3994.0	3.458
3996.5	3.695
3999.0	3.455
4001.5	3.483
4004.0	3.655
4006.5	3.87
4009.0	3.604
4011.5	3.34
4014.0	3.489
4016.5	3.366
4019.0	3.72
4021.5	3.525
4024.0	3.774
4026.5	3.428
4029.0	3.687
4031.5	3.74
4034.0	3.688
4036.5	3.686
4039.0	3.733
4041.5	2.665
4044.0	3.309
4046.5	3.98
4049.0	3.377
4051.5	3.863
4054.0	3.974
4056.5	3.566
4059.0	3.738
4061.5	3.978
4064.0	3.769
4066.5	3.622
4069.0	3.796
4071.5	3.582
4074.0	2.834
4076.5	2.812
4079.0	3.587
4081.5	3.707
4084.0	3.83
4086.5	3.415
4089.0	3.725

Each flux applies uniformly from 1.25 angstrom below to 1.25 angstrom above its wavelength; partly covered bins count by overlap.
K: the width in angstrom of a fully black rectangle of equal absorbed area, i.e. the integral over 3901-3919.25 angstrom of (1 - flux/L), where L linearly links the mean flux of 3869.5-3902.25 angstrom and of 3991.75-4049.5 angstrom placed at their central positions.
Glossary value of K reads 2.4 angstrom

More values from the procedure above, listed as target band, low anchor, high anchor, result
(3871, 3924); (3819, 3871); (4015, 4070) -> 6.7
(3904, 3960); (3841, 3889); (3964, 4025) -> 7.3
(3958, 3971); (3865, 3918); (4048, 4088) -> 2.8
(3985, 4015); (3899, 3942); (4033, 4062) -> 2.1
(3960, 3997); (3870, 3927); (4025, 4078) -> 5.3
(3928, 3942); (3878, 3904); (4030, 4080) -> 2.2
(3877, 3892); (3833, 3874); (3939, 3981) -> -0.2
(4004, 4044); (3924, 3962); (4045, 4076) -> 1.6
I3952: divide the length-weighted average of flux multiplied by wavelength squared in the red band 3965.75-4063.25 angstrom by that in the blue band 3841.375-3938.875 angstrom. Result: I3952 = 0.8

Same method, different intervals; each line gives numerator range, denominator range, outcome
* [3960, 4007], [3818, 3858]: 0.62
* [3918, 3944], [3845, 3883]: 0.71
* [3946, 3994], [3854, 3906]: 0.72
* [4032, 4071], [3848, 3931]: 0.79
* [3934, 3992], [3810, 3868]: 0.63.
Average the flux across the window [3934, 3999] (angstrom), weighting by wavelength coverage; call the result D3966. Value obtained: 3.65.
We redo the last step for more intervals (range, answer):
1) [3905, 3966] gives 3.9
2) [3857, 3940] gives 4.72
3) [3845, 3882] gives 5.81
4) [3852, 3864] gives 6.05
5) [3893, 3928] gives 4.28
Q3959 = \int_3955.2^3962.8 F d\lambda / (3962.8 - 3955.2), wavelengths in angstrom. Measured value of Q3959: 3.5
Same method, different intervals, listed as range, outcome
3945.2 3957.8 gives 3.94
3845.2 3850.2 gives 6.25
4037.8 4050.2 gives 3.41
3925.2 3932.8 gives 3.7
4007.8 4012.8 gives 3.47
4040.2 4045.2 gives 2.99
